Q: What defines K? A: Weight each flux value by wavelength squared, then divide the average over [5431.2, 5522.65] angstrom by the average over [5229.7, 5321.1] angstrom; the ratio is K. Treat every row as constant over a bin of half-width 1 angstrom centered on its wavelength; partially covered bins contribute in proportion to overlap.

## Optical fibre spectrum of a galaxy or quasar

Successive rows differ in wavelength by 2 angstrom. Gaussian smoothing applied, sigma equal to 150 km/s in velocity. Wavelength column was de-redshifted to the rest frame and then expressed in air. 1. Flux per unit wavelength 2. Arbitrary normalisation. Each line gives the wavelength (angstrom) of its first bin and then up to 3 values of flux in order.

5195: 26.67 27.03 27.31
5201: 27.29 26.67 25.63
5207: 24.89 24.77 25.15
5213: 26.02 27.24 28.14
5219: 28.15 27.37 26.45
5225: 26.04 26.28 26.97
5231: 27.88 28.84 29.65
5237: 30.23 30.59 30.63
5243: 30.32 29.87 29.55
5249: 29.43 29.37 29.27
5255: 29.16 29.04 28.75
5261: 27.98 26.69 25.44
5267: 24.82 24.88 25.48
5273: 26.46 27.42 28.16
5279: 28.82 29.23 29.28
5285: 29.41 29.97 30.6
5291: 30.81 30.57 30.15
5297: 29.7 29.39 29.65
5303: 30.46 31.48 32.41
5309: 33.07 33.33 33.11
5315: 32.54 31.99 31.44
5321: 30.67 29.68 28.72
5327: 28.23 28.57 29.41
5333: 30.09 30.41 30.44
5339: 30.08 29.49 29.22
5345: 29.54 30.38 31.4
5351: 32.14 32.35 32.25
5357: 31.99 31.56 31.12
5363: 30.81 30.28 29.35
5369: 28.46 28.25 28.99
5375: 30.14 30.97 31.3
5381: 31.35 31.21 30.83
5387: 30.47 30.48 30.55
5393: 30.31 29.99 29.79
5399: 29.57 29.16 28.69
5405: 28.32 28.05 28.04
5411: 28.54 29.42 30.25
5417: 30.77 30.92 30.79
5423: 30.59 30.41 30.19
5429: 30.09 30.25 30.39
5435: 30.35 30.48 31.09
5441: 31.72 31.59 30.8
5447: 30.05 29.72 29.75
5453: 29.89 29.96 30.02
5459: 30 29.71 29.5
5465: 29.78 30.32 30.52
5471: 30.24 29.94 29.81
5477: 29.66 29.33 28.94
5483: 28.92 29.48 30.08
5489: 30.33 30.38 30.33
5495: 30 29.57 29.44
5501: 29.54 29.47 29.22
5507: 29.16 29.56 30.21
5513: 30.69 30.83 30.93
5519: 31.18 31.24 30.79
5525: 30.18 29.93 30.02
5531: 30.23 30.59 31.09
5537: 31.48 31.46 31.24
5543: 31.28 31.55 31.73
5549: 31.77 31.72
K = 1.1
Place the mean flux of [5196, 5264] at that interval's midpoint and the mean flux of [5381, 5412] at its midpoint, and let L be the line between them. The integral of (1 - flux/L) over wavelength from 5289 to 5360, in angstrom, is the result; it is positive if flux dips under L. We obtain -4.6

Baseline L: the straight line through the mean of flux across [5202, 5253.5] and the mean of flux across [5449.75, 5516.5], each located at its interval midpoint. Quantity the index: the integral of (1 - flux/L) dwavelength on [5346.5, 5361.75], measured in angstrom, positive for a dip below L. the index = -1.5 angstrom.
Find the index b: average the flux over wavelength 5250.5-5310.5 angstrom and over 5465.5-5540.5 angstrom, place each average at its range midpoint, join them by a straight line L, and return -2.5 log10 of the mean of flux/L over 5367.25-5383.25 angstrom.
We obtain -0.019 mag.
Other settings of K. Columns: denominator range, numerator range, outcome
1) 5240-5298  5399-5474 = 1.11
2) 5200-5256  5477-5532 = 1.19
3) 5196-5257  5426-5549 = 1.20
